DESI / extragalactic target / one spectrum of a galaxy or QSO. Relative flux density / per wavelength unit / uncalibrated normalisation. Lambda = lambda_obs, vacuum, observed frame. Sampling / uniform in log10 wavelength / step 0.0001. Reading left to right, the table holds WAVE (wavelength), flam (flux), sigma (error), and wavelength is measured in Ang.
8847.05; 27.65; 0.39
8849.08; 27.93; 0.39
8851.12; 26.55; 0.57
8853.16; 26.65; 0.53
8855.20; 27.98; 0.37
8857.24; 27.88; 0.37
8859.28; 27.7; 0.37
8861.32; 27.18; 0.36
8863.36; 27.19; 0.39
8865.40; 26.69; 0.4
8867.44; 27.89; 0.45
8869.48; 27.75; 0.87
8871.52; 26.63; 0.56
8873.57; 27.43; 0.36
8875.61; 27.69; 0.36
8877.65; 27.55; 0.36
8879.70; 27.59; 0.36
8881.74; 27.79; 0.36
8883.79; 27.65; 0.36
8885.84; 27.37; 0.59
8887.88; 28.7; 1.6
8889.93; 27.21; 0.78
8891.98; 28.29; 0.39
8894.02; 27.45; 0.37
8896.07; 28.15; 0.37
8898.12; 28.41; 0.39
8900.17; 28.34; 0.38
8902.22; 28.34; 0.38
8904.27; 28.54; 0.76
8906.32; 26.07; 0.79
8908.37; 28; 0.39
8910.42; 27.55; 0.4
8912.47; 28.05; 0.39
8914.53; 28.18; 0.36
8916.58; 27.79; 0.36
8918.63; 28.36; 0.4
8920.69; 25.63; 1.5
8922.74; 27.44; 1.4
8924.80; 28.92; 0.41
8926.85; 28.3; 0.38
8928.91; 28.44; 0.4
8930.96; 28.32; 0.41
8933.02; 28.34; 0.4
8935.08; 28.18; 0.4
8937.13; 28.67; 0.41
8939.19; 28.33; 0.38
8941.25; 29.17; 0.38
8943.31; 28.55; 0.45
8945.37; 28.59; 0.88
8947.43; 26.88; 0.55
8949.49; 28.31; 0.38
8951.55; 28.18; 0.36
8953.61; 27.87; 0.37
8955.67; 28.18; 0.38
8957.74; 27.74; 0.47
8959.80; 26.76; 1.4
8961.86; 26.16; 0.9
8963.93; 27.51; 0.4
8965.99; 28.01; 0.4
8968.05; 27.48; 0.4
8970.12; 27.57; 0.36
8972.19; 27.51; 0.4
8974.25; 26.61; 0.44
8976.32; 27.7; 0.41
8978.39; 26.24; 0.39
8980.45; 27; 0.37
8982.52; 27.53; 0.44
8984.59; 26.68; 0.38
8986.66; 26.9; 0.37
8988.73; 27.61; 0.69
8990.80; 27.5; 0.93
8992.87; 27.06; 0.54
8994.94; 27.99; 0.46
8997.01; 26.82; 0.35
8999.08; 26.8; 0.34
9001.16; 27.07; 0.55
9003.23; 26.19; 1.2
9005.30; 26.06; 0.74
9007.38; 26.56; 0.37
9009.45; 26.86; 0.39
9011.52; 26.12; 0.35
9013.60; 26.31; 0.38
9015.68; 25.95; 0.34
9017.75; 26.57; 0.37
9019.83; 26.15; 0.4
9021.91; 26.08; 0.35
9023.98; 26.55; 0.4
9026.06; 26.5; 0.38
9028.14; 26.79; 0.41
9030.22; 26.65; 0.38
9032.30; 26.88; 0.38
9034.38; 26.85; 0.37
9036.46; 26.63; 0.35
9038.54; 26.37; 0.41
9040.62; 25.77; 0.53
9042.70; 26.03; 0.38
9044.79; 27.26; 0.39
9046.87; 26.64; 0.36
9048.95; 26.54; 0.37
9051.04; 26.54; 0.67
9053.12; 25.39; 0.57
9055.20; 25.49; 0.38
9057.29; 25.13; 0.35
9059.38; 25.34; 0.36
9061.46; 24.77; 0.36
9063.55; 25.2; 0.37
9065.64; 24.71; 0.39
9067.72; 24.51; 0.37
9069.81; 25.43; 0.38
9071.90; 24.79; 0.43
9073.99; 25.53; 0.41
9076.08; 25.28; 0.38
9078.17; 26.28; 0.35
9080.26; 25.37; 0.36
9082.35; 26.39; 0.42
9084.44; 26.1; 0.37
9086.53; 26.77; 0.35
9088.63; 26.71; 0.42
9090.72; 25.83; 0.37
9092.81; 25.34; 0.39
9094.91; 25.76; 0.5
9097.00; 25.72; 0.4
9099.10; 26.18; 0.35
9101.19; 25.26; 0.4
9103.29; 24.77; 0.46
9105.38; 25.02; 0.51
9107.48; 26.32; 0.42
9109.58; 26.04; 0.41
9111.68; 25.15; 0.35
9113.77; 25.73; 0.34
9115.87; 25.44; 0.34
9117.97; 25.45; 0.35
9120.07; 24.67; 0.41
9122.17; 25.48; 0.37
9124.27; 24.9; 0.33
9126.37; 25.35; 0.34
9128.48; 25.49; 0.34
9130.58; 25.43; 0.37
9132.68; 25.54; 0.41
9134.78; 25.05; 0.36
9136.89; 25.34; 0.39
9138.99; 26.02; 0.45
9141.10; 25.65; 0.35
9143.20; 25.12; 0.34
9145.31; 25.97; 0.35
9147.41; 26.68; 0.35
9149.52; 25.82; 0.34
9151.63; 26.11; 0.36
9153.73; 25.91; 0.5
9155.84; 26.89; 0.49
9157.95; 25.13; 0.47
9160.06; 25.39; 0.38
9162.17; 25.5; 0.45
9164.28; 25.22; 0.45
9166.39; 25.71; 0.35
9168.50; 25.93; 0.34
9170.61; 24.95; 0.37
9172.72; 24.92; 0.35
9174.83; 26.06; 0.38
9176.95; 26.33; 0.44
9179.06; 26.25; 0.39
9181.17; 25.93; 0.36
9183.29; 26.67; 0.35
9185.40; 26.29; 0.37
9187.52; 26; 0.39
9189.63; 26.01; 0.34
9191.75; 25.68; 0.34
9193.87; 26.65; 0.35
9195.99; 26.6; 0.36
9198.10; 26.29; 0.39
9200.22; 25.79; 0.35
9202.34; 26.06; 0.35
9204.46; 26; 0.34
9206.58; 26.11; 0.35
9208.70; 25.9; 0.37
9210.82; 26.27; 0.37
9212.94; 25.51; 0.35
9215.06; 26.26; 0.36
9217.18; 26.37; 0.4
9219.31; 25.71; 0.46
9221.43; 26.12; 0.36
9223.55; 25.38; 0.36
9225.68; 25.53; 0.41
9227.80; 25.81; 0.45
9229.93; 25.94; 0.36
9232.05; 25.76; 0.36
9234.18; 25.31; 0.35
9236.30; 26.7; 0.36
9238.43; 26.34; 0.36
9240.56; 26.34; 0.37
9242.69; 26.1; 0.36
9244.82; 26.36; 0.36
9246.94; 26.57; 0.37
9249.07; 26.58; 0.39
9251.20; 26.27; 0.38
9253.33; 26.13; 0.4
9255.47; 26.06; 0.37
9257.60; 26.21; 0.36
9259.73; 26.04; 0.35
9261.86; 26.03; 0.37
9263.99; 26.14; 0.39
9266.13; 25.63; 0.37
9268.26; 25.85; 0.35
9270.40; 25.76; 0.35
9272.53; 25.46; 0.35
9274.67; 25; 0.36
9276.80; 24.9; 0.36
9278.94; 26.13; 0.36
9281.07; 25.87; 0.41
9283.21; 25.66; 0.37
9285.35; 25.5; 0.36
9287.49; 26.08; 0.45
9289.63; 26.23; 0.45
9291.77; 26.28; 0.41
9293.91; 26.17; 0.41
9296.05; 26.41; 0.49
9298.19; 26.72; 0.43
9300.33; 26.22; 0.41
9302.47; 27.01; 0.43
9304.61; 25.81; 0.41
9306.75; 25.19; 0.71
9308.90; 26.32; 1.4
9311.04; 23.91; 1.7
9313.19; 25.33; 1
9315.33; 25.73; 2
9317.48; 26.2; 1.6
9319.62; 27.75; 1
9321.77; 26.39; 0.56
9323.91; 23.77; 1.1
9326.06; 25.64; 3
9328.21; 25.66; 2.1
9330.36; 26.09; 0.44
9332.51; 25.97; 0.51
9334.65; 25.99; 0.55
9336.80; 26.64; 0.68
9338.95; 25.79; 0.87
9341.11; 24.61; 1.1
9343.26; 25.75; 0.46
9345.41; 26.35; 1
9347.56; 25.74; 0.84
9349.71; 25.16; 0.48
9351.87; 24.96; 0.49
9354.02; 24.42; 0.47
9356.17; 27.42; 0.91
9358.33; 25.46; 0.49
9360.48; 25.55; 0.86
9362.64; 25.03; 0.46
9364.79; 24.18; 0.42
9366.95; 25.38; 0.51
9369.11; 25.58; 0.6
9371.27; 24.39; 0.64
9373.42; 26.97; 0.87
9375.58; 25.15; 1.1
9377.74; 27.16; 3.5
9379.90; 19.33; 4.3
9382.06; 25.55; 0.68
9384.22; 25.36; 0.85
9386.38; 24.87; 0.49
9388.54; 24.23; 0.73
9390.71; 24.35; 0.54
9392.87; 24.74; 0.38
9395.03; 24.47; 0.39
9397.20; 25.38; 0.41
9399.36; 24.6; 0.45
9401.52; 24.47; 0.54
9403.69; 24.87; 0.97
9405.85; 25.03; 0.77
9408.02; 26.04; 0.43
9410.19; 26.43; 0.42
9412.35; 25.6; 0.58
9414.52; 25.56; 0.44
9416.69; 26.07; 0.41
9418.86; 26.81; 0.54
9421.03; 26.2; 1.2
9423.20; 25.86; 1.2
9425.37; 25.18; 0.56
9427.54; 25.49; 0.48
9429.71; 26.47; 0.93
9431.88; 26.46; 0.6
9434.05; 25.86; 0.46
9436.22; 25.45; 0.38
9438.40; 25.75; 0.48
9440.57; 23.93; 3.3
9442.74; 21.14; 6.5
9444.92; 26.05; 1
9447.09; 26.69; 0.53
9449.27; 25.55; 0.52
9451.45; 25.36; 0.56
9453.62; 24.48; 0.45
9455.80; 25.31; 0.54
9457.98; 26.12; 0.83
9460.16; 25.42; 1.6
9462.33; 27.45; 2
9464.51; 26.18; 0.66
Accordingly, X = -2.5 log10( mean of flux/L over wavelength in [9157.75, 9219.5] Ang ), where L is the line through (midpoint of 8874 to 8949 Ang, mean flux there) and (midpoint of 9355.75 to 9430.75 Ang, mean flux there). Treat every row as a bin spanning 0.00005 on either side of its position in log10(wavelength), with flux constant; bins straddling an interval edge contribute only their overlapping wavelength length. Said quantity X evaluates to 0.02 mag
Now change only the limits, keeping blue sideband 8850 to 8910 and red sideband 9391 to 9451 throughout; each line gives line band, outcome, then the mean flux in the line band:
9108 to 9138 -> 0.052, 25.4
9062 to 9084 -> 0.061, 25.4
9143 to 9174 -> 0.032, 25.7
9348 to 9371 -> 0.015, 25.3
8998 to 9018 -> 0.026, 26.4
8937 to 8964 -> -0.023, 27.9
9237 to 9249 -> -0.010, 26.4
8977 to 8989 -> 0.009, 27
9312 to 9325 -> -0.001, 25.8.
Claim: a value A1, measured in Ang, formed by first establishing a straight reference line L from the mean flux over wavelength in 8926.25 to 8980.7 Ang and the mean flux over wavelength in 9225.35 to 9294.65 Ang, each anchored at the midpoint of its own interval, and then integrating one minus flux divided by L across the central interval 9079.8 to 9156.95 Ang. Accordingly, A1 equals 3.2 Ang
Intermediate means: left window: 27.8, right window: 26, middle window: 25.7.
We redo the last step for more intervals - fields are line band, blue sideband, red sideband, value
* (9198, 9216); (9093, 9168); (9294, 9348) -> -0.21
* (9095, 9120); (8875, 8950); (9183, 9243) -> 1.12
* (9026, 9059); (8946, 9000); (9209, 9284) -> 0.82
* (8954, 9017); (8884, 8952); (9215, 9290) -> 1.33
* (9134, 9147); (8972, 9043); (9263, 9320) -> 0.36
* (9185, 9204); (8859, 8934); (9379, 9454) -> 0.09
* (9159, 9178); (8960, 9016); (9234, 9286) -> 0.54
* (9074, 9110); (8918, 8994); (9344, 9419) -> 1.43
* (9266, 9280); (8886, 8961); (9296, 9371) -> 0.27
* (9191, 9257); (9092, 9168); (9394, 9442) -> -1.37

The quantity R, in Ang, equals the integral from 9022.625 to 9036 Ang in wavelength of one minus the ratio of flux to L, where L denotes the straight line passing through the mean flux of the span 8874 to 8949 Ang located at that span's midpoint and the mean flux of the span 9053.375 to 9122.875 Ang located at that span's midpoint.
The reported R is -0.18 Ang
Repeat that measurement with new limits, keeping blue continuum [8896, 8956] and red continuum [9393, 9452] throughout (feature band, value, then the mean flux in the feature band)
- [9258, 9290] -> 0.6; 25.8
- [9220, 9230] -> 0.3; 25.7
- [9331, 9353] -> 0.1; 25.7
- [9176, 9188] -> 0.2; 26.3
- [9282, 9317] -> 0.2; 25.9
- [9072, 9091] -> 0.9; 26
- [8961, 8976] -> 0.3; 27.3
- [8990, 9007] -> 0.5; 26.9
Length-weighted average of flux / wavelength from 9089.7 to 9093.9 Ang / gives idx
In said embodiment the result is 25.6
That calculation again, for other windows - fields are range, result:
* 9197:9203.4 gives 26.1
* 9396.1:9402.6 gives 24.8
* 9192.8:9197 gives 26.6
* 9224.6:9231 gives 25.8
